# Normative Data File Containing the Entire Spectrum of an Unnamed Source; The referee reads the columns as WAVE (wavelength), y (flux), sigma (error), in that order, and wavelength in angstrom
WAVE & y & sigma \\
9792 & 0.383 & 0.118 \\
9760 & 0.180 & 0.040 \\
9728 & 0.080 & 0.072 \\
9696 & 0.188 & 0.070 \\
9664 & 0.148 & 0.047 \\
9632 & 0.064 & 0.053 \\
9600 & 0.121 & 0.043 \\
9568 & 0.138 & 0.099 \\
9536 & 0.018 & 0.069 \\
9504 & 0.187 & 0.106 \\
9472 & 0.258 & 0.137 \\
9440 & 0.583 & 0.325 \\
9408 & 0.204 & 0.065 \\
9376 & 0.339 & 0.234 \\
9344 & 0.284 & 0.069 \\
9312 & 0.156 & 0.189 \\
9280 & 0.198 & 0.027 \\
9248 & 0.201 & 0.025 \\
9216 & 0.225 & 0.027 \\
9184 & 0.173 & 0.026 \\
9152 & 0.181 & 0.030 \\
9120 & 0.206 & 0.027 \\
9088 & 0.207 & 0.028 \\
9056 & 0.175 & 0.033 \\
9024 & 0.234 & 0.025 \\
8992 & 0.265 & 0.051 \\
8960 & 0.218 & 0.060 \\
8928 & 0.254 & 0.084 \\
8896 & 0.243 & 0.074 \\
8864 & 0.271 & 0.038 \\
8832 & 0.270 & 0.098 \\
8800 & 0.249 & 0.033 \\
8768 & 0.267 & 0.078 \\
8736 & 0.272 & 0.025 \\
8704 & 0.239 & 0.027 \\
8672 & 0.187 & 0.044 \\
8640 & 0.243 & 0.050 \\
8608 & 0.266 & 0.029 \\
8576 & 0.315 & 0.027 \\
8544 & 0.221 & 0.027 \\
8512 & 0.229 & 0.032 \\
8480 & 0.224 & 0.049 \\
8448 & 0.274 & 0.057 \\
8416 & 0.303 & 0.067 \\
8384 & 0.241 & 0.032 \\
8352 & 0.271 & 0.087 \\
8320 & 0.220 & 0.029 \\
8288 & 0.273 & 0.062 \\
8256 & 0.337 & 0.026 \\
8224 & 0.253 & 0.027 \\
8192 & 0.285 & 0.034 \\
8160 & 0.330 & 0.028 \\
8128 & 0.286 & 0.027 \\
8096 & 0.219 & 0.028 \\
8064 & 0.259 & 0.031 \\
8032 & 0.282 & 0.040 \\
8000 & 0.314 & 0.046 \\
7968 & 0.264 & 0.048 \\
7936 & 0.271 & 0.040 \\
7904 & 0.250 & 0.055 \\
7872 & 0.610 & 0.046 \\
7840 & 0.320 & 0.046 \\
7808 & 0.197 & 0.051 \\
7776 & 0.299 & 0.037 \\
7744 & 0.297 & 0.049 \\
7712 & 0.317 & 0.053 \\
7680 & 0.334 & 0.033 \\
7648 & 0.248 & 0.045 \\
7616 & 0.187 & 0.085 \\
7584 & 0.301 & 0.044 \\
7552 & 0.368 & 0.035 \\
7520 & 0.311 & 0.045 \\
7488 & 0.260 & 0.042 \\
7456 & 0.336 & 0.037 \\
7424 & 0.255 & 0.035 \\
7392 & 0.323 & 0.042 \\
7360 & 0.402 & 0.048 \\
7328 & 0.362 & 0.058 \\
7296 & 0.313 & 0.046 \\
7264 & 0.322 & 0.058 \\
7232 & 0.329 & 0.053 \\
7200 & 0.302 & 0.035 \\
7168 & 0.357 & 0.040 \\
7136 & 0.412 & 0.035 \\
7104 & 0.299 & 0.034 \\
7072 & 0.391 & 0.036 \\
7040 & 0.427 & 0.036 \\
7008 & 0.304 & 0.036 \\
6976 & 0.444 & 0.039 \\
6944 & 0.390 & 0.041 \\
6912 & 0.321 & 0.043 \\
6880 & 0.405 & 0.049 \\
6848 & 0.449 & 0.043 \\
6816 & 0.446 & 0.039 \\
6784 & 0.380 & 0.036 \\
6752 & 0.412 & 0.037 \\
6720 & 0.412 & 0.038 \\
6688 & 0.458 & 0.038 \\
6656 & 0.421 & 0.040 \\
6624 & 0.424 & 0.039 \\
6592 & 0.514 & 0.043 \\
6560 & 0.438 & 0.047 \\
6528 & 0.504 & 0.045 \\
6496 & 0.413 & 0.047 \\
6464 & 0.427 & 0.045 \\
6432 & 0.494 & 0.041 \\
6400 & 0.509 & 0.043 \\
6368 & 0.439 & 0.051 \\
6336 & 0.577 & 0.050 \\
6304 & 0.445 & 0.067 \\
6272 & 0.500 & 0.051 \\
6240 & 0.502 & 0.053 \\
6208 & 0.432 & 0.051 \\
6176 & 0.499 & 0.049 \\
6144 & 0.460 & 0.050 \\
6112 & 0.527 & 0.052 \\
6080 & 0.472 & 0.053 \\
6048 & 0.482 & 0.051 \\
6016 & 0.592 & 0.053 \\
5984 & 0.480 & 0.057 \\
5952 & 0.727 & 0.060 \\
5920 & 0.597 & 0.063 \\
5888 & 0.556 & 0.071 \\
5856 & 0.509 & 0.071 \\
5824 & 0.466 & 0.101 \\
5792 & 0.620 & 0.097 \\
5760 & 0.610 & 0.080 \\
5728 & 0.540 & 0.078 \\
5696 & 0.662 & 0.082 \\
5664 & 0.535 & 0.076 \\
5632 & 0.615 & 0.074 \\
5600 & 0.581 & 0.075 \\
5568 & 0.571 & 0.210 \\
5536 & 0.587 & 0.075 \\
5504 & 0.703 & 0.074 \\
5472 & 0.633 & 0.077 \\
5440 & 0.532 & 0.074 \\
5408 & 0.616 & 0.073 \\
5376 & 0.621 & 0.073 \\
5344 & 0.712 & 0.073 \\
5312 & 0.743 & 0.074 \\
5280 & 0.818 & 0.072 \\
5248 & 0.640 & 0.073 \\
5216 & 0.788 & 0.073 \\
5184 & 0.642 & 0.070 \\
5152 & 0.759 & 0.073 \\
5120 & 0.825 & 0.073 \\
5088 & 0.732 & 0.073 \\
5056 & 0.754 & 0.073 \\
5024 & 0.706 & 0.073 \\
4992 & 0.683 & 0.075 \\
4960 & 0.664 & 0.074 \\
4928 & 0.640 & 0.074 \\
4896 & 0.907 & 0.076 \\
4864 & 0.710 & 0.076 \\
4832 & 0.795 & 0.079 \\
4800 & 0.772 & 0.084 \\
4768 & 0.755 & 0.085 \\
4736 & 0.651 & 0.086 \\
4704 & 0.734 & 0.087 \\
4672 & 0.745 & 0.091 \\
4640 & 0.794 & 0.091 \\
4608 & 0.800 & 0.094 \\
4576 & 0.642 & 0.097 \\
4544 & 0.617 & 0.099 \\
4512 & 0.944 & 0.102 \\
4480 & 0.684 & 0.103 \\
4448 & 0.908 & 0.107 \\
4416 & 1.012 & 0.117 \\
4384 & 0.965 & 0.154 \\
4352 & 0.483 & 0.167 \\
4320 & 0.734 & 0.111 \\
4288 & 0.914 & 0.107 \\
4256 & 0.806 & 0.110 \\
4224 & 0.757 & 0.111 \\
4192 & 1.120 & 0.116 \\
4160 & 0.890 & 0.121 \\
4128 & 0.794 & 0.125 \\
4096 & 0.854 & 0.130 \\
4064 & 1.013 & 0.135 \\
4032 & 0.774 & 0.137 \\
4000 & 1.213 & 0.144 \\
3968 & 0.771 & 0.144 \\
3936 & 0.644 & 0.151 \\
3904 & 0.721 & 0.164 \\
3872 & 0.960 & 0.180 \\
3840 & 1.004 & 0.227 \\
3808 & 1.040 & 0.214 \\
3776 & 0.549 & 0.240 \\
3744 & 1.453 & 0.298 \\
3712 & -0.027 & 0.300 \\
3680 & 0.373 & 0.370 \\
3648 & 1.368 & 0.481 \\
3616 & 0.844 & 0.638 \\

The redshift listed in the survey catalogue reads 1.11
